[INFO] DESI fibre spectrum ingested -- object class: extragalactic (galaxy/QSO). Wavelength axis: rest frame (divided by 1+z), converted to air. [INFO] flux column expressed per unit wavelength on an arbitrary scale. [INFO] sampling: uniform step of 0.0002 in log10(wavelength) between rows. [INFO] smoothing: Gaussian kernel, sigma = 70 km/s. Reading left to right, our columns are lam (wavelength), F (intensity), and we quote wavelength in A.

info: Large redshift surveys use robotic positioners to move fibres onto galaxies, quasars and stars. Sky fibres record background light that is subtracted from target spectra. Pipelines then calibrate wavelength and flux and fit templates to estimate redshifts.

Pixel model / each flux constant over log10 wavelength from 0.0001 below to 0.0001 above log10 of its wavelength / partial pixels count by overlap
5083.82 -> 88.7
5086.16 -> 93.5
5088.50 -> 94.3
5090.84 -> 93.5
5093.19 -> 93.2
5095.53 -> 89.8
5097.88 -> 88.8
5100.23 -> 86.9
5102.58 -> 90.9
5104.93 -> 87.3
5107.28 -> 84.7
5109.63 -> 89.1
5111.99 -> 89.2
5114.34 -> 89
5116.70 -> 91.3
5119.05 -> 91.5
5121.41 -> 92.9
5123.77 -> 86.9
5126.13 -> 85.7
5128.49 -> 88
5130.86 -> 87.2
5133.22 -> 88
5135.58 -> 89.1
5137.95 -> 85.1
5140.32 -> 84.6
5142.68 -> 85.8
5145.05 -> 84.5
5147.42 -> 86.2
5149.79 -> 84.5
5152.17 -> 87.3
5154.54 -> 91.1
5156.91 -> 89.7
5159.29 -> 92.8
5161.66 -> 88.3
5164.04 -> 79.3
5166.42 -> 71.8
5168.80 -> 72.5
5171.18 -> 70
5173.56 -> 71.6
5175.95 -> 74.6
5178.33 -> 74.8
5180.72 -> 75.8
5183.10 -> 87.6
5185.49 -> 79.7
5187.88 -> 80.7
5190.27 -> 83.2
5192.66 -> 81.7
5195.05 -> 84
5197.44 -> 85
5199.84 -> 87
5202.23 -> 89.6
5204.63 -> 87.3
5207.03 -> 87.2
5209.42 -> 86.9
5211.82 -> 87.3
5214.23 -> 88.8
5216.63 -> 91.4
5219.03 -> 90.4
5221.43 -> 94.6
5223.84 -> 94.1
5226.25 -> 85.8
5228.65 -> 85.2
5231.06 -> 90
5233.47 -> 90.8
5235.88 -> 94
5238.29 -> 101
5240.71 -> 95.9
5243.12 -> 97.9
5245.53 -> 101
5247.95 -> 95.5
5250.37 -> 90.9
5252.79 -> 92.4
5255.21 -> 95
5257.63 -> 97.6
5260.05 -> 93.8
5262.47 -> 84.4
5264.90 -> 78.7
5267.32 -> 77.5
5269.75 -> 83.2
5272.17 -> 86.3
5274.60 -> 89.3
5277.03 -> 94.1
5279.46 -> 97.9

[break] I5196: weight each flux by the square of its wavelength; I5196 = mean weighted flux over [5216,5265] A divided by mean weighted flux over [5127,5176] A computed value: 1.15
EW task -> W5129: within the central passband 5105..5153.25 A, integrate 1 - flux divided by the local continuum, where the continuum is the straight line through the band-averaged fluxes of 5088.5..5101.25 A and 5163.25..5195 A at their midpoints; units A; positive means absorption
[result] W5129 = -1.23 A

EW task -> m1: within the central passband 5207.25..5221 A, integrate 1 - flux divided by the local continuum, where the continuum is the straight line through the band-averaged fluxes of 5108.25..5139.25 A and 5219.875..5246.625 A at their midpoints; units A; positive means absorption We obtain 0.5 A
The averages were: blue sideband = 88.6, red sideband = 93.6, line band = 89.2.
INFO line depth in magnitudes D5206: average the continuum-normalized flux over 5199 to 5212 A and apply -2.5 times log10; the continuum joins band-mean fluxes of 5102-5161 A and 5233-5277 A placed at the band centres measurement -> 0.03 mag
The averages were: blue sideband 88.1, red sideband 91.5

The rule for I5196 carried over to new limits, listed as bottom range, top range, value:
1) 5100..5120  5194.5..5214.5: 1.01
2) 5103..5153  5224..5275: 1.09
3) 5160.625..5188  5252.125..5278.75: 1.19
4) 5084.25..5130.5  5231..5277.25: 1.08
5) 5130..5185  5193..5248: 1.12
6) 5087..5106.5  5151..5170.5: 0.95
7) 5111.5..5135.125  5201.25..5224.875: 1.04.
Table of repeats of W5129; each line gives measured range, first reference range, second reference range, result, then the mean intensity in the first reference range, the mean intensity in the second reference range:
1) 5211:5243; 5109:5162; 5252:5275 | -1.43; 88.2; 87.7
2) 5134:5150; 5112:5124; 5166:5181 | -0.57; 90.5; 72.9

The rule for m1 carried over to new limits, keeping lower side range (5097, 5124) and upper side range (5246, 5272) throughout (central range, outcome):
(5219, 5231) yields -0.1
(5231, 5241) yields -0.6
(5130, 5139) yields 0.2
